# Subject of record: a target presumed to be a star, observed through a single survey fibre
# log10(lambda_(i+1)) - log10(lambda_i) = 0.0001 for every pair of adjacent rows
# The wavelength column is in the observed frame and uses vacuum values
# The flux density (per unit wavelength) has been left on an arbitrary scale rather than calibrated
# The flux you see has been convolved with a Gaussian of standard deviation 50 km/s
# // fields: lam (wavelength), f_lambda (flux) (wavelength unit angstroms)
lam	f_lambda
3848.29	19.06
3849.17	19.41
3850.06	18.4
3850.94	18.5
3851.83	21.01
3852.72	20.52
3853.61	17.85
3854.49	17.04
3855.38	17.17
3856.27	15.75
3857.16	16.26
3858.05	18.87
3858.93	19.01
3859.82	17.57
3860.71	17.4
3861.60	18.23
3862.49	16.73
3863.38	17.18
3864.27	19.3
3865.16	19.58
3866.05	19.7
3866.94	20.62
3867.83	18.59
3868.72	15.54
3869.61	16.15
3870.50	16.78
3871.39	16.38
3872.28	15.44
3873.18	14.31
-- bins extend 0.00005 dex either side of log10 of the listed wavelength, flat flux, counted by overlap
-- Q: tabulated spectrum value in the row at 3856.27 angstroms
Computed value 15.75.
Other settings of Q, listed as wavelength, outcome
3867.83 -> 18.59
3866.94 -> 20.62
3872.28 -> 15.44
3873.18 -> 14.31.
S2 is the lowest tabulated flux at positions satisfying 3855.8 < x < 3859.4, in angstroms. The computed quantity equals 15.75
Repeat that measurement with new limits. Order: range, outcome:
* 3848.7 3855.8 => 17.04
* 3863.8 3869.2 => 15.54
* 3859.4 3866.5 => 16.73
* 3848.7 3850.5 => 18.4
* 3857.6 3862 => 17.4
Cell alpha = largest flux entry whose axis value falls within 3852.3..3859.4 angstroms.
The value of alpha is 20.52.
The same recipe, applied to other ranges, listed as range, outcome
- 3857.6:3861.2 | 19.01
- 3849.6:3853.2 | 21.01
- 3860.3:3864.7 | 19.3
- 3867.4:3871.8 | 18.59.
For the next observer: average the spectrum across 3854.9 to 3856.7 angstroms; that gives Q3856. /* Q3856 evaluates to 16.4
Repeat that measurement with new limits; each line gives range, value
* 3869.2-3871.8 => 16.5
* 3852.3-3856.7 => 17.7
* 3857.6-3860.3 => 18.5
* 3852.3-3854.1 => 19.2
